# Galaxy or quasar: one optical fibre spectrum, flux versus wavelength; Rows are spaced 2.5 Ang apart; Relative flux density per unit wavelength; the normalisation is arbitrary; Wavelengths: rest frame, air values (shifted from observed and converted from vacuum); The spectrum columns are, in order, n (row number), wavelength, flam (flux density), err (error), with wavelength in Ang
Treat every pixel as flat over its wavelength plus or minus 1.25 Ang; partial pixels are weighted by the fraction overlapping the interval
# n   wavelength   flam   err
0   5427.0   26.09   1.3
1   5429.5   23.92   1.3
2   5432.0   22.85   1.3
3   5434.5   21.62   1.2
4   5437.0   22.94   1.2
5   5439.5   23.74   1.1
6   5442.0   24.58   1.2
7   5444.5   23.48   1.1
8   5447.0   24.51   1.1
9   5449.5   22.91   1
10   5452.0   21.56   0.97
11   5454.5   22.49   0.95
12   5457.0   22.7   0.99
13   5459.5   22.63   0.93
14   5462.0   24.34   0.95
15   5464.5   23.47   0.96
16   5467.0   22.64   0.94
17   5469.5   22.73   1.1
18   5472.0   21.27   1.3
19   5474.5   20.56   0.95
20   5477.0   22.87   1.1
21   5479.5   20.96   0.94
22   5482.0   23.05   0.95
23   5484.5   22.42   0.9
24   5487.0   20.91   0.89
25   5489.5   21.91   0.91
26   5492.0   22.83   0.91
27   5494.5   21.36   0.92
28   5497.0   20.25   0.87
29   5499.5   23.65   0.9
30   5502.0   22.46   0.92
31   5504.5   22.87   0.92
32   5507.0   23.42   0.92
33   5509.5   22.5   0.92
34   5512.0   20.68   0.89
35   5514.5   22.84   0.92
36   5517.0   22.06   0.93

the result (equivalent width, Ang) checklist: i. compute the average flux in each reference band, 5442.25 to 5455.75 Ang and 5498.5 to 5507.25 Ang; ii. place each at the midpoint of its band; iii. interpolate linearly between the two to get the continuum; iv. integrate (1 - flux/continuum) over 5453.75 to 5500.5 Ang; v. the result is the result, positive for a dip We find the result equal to 1.66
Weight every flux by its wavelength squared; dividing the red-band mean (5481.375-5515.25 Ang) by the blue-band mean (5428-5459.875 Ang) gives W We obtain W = 1.0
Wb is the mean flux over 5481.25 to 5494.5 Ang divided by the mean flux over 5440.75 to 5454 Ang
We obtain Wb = 0.95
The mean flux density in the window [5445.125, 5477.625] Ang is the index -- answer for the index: 22.7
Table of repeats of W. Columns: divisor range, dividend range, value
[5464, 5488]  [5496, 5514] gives 1.02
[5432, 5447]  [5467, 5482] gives 0.95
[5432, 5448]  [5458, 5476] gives 0.97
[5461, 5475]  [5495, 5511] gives 1.01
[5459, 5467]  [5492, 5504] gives 0.95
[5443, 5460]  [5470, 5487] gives 0.96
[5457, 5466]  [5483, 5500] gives 0.95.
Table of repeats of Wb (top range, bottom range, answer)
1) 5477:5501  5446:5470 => 0.96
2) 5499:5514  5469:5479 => 1.04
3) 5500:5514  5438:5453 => 0.96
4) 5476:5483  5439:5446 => 0.93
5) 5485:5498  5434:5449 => 0.91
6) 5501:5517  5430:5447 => 0.96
